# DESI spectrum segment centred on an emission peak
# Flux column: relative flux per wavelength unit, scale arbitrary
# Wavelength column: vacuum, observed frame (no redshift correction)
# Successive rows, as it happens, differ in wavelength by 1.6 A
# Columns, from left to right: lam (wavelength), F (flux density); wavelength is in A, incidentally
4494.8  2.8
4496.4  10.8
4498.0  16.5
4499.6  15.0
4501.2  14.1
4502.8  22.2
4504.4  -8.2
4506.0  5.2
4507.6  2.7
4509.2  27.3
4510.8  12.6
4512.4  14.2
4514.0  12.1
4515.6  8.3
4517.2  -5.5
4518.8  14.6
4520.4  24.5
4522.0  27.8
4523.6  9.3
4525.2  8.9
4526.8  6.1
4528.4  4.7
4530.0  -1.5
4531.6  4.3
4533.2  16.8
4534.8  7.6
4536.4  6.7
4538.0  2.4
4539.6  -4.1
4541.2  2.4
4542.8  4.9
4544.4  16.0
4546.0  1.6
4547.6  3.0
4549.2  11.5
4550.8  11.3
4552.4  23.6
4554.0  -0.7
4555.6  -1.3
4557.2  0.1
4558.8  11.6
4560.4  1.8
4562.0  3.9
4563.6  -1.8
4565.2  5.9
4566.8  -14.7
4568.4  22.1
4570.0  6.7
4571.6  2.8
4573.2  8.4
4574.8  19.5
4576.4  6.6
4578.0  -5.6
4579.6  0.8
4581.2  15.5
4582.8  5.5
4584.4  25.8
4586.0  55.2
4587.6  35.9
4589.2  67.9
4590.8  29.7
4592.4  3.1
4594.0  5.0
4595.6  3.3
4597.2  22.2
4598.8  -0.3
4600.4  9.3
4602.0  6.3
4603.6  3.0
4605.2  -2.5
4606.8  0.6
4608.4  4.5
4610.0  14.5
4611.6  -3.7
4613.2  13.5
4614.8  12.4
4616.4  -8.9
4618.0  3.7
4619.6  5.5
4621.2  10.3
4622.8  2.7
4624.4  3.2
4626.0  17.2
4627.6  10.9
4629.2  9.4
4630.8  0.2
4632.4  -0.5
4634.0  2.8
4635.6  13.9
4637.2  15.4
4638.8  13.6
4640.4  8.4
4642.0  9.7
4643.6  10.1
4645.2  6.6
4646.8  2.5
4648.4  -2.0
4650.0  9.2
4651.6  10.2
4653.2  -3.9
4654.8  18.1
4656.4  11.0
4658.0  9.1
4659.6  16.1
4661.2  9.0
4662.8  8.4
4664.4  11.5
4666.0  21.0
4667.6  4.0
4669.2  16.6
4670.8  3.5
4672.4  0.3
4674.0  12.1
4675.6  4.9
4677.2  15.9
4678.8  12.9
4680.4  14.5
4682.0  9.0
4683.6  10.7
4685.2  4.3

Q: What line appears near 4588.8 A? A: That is [O II] 3727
